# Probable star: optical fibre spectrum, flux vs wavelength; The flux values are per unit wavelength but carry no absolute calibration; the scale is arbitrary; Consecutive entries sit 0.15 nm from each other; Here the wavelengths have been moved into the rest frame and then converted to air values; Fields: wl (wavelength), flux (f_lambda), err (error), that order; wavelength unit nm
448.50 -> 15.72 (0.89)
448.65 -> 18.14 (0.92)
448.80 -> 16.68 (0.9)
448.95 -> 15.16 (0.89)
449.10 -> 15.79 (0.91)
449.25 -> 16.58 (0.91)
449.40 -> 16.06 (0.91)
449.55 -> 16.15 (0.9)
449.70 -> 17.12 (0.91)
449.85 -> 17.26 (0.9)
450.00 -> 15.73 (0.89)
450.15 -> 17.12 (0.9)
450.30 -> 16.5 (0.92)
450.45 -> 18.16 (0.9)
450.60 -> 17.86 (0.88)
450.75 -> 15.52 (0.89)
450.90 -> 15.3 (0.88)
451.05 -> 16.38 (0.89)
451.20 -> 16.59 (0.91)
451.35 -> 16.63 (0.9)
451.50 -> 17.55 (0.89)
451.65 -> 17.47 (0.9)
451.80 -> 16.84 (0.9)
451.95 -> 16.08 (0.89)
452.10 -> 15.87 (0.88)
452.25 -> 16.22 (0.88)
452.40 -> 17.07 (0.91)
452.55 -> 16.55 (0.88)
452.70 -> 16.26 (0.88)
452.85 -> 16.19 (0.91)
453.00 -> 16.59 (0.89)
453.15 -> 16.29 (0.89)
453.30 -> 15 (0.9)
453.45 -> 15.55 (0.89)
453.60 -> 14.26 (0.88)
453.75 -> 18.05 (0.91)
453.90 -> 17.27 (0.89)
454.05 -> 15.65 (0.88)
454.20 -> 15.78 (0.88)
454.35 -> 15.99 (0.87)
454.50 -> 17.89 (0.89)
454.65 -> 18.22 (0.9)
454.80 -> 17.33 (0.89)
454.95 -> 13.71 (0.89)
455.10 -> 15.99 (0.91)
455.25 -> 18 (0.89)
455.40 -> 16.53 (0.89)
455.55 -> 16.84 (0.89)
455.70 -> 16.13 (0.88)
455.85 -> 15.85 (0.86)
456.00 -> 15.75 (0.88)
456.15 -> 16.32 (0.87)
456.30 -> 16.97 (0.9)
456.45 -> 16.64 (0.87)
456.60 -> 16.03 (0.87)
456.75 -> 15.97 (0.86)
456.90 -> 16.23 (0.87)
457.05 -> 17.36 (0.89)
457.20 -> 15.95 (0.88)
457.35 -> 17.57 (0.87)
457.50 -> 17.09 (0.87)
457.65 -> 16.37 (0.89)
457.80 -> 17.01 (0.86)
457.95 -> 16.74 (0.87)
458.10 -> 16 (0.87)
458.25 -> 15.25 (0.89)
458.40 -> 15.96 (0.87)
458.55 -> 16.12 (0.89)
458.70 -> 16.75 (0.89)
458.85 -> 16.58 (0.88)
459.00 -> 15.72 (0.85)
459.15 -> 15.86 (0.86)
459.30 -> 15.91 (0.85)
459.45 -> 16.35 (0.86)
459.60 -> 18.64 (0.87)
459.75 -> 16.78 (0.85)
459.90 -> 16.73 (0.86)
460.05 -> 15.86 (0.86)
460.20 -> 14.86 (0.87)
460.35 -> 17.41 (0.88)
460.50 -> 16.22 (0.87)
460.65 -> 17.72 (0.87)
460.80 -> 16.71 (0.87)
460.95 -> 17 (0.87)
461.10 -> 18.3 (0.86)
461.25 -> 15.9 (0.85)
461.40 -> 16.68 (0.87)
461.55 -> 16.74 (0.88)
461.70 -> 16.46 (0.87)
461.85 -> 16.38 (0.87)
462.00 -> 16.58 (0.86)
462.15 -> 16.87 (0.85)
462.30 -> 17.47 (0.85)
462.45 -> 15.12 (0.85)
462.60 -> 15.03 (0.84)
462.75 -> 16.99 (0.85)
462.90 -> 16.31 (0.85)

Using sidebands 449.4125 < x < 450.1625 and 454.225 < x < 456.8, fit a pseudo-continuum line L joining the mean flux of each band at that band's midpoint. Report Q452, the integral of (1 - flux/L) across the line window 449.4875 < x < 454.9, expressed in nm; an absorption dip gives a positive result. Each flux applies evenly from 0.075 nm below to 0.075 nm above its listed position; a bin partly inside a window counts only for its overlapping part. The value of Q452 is 0.00 nm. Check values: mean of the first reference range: 16.6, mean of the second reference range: 16.5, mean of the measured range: 16.6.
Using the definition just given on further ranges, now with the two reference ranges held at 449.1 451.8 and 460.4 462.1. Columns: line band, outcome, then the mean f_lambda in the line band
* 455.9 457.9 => 0.024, 16.6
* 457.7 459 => 0.039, 16.3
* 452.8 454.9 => 0.040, 16.4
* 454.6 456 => 0.025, 16.4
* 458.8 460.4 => 0.036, 16.4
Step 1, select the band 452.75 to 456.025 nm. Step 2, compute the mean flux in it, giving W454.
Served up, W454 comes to 16.3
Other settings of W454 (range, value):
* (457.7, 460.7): 16.4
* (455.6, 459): 16.4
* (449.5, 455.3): 16.5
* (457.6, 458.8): 16.3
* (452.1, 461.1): 16.4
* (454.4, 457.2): 16.5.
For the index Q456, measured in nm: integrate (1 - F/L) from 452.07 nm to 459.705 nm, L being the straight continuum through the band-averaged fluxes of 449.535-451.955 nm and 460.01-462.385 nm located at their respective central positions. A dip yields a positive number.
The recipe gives 0.15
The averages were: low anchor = 16.8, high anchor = 16.7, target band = 16.4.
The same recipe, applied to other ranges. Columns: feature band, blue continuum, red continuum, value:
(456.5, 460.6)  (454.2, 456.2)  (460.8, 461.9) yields 0.05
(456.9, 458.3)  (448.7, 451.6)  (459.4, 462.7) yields 0.00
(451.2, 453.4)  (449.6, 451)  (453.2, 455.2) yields 0.00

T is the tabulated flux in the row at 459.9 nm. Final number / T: 16.73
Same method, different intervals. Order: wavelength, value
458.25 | 15.25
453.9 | 17.27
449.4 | 16.06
